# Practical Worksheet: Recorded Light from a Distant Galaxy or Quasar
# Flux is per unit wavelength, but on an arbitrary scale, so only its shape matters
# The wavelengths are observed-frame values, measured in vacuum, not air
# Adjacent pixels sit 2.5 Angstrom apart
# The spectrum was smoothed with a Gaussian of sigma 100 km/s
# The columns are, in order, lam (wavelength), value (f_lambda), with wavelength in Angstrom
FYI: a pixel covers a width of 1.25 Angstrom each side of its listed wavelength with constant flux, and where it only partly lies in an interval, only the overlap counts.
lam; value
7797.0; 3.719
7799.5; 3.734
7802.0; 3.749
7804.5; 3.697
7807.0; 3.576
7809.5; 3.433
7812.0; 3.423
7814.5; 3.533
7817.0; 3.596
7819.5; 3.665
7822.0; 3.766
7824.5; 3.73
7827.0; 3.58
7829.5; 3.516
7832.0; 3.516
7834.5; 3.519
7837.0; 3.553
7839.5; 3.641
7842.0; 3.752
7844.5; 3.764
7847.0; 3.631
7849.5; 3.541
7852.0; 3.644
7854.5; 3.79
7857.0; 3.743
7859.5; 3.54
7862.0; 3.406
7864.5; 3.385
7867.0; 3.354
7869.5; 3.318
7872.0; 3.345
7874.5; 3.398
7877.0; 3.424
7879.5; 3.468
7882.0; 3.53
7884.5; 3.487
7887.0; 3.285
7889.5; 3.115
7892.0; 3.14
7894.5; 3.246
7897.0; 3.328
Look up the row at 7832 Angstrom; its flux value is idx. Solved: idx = 3.516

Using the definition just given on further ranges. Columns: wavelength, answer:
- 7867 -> 3.354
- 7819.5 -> 3.665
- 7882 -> 3.53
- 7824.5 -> 3.73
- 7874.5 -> 3.398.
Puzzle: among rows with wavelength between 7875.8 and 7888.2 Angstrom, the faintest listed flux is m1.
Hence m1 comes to 3.285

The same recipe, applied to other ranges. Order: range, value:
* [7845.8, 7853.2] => 3.541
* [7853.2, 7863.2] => 3.406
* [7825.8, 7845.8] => 3.516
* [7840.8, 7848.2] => 3.631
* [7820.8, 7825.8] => 3.73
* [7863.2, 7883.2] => 3.318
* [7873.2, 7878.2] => 3.398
